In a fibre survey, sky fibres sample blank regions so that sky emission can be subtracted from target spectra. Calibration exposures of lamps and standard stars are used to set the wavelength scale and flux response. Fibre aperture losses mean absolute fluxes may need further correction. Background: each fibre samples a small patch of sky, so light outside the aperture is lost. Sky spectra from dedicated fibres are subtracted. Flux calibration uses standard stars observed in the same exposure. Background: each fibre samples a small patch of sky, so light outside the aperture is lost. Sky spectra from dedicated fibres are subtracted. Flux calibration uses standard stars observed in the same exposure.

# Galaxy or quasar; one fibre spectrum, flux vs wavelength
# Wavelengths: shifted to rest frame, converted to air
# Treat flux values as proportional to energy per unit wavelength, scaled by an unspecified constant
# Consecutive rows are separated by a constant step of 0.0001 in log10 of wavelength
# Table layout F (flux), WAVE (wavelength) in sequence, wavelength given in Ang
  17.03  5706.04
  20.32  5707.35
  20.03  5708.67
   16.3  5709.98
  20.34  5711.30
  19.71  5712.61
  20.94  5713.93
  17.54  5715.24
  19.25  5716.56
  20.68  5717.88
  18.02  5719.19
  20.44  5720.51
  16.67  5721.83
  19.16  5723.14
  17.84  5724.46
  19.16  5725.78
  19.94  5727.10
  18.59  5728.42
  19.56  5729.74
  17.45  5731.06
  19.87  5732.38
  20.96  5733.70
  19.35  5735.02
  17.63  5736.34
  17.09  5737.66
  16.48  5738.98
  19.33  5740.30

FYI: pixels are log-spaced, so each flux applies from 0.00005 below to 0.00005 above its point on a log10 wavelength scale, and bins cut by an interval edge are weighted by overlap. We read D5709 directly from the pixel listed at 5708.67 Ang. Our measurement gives 20.03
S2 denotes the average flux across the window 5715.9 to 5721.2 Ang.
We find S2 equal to 19.6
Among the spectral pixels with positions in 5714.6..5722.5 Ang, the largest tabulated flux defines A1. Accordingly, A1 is 20.68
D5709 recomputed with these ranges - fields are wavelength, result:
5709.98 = 16.3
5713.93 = 20.94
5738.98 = 16.48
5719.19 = 18.02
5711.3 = 20.34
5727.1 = 19.94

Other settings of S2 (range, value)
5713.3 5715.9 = 19.3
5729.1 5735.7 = 19.4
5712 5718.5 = 19.6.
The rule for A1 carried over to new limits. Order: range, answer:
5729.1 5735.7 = 20.96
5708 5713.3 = 20.34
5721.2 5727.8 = 19.94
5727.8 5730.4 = 19.56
